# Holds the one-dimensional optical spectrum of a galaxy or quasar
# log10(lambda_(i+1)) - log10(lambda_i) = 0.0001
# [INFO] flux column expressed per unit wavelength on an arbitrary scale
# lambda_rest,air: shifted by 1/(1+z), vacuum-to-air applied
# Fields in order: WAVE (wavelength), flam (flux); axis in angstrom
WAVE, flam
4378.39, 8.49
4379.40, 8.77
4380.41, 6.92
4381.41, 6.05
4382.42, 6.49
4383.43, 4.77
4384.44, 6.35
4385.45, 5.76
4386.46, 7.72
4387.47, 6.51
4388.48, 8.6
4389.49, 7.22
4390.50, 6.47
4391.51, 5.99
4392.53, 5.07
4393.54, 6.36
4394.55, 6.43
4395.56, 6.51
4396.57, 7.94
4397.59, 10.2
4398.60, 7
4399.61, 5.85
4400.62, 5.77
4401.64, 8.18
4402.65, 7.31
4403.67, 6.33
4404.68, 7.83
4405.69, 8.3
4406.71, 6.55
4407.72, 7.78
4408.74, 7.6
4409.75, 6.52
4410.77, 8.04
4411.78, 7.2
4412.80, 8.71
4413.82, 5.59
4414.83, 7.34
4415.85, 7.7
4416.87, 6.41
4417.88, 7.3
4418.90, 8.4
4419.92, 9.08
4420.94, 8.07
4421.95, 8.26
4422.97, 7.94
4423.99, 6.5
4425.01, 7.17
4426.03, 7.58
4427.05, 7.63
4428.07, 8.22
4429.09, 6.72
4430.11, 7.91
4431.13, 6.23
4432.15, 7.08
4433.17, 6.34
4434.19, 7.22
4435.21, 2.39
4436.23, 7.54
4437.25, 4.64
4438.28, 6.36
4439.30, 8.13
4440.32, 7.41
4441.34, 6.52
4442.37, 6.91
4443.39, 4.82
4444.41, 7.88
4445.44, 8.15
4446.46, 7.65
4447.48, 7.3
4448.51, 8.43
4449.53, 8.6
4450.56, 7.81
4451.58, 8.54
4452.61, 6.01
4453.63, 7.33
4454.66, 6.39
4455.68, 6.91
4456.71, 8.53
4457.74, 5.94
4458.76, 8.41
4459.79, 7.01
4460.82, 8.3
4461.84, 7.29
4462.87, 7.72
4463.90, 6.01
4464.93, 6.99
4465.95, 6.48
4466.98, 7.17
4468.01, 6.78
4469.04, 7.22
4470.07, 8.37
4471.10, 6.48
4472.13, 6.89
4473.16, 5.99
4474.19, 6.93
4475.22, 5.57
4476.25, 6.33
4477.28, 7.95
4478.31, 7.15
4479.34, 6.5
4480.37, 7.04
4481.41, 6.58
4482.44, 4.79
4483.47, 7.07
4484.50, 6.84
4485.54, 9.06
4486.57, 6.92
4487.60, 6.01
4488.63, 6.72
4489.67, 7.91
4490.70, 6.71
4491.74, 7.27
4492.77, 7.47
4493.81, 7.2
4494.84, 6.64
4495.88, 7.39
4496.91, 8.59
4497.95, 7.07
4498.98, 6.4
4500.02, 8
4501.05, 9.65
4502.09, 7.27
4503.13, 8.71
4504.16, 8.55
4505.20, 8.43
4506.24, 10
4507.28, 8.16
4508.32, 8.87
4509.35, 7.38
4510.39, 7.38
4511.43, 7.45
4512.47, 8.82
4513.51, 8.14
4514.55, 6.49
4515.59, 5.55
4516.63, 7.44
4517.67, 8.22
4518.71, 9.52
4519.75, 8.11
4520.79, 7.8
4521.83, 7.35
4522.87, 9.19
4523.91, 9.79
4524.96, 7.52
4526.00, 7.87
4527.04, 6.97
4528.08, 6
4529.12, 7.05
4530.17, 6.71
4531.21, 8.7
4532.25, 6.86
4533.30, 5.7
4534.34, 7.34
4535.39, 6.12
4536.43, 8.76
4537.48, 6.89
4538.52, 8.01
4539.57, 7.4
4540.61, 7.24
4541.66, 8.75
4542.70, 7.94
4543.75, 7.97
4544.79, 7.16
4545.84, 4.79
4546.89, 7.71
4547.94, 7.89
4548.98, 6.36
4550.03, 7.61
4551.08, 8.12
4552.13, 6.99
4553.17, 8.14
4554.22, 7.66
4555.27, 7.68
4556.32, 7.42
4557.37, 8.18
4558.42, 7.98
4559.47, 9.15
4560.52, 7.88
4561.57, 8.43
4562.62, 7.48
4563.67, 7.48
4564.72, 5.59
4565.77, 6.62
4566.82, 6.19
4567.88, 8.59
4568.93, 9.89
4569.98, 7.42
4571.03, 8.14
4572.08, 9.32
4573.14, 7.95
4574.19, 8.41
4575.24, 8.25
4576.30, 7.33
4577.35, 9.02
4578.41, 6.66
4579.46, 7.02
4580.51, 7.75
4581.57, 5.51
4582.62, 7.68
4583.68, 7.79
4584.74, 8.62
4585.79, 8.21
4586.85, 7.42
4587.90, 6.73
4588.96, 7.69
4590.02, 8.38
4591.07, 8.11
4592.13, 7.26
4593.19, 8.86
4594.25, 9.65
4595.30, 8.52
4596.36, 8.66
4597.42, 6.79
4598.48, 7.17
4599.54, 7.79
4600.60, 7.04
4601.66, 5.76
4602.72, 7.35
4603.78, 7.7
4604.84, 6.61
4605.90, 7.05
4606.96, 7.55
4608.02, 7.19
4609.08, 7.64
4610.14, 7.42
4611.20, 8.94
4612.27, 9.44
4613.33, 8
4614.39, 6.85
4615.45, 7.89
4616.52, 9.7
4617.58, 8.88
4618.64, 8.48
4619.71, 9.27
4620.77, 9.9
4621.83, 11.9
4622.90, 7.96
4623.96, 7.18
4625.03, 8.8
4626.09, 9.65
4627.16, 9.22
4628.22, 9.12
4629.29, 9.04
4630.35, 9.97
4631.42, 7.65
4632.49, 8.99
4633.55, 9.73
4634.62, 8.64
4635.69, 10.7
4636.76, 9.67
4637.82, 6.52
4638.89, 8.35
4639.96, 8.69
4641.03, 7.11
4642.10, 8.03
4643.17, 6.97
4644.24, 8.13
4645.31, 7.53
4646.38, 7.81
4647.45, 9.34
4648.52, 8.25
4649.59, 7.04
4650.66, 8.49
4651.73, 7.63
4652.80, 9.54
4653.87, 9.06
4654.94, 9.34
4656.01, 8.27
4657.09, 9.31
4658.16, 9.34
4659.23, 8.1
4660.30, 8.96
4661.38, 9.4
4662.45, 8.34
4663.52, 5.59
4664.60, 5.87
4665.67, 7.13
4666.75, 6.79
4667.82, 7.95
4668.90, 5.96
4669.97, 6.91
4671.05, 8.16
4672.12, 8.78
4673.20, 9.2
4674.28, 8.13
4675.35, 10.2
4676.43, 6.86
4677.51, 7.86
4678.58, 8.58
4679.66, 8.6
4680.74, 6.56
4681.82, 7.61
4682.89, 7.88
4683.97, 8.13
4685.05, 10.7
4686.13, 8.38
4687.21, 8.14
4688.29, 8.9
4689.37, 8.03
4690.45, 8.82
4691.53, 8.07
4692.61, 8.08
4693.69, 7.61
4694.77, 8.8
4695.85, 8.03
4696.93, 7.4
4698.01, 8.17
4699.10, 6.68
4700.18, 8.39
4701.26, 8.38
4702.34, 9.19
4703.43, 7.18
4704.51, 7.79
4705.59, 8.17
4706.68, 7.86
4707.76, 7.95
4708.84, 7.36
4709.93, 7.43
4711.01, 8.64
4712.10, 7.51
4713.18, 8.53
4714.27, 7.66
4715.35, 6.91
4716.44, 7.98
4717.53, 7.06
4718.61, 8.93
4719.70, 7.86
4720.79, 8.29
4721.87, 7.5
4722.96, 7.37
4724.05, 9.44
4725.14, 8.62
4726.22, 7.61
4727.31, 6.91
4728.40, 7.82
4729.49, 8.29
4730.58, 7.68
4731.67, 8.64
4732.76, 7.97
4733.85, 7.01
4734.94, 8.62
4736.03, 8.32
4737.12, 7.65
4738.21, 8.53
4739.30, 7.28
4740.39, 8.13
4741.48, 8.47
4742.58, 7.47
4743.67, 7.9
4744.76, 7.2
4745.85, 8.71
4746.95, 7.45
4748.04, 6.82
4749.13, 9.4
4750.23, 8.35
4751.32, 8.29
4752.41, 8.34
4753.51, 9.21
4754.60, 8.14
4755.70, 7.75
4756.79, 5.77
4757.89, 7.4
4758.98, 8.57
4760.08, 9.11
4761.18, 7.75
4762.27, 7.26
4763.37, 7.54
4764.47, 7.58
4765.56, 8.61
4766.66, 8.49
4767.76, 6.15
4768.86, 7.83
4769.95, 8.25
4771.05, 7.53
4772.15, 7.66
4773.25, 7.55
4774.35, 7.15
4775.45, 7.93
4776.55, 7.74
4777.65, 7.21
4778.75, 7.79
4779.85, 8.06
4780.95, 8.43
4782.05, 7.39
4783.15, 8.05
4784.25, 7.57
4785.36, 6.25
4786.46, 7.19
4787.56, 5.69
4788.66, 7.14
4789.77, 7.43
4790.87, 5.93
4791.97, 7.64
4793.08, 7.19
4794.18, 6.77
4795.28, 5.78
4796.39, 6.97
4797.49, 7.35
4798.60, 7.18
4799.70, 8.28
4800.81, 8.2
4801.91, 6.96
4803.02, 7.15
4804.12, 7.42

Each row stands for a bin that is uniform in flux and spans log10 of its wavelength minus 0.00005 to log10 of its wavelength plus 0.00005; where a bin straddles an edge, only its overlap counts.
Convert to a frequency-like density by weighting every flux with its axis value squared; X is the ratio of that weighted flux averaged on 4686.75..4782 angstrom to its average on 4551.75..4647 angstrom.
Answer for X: 1.04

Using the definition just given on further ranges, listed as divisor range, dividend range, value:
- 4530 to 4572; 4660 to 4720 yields 1.12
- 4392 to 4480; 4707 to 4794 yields 1.25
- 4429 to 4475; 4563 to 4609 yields 1.16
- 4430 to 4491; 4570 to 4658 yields 1.26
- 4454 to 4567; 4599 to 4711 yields 1.18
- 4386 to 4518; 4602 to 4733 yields 1.24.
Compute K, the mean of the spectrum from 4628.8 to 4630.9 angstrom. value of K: 9.51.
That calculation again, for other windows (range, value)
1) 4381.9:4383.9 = 5.64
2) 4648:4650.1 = 7.65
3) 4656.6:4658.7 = 9.34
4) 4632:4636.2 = 9.52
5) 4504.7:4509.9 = 8.56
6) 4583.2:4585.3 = 8.22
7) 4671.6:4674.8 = 8.68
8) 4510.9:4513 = 8.12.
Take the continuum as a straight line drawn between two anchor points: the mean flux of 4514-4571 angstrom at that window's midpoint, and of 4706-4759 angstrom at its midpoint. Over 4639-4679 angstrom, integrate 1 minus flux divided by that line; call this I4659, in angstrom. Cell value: -1.50 angstrom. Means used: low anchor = 7.56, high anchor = 7.93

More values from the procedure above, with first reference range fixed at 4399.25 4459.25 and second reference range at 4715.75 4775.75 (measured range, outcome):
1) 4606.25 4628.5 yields -2.84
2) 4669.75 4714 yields -2.01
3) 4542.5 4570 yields -0.28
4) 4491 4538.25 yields -1.95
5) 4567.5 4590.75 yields -1.10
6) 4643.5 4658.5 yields -1.51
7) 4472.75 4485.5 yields 1.15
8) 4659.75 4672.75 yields 0.39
